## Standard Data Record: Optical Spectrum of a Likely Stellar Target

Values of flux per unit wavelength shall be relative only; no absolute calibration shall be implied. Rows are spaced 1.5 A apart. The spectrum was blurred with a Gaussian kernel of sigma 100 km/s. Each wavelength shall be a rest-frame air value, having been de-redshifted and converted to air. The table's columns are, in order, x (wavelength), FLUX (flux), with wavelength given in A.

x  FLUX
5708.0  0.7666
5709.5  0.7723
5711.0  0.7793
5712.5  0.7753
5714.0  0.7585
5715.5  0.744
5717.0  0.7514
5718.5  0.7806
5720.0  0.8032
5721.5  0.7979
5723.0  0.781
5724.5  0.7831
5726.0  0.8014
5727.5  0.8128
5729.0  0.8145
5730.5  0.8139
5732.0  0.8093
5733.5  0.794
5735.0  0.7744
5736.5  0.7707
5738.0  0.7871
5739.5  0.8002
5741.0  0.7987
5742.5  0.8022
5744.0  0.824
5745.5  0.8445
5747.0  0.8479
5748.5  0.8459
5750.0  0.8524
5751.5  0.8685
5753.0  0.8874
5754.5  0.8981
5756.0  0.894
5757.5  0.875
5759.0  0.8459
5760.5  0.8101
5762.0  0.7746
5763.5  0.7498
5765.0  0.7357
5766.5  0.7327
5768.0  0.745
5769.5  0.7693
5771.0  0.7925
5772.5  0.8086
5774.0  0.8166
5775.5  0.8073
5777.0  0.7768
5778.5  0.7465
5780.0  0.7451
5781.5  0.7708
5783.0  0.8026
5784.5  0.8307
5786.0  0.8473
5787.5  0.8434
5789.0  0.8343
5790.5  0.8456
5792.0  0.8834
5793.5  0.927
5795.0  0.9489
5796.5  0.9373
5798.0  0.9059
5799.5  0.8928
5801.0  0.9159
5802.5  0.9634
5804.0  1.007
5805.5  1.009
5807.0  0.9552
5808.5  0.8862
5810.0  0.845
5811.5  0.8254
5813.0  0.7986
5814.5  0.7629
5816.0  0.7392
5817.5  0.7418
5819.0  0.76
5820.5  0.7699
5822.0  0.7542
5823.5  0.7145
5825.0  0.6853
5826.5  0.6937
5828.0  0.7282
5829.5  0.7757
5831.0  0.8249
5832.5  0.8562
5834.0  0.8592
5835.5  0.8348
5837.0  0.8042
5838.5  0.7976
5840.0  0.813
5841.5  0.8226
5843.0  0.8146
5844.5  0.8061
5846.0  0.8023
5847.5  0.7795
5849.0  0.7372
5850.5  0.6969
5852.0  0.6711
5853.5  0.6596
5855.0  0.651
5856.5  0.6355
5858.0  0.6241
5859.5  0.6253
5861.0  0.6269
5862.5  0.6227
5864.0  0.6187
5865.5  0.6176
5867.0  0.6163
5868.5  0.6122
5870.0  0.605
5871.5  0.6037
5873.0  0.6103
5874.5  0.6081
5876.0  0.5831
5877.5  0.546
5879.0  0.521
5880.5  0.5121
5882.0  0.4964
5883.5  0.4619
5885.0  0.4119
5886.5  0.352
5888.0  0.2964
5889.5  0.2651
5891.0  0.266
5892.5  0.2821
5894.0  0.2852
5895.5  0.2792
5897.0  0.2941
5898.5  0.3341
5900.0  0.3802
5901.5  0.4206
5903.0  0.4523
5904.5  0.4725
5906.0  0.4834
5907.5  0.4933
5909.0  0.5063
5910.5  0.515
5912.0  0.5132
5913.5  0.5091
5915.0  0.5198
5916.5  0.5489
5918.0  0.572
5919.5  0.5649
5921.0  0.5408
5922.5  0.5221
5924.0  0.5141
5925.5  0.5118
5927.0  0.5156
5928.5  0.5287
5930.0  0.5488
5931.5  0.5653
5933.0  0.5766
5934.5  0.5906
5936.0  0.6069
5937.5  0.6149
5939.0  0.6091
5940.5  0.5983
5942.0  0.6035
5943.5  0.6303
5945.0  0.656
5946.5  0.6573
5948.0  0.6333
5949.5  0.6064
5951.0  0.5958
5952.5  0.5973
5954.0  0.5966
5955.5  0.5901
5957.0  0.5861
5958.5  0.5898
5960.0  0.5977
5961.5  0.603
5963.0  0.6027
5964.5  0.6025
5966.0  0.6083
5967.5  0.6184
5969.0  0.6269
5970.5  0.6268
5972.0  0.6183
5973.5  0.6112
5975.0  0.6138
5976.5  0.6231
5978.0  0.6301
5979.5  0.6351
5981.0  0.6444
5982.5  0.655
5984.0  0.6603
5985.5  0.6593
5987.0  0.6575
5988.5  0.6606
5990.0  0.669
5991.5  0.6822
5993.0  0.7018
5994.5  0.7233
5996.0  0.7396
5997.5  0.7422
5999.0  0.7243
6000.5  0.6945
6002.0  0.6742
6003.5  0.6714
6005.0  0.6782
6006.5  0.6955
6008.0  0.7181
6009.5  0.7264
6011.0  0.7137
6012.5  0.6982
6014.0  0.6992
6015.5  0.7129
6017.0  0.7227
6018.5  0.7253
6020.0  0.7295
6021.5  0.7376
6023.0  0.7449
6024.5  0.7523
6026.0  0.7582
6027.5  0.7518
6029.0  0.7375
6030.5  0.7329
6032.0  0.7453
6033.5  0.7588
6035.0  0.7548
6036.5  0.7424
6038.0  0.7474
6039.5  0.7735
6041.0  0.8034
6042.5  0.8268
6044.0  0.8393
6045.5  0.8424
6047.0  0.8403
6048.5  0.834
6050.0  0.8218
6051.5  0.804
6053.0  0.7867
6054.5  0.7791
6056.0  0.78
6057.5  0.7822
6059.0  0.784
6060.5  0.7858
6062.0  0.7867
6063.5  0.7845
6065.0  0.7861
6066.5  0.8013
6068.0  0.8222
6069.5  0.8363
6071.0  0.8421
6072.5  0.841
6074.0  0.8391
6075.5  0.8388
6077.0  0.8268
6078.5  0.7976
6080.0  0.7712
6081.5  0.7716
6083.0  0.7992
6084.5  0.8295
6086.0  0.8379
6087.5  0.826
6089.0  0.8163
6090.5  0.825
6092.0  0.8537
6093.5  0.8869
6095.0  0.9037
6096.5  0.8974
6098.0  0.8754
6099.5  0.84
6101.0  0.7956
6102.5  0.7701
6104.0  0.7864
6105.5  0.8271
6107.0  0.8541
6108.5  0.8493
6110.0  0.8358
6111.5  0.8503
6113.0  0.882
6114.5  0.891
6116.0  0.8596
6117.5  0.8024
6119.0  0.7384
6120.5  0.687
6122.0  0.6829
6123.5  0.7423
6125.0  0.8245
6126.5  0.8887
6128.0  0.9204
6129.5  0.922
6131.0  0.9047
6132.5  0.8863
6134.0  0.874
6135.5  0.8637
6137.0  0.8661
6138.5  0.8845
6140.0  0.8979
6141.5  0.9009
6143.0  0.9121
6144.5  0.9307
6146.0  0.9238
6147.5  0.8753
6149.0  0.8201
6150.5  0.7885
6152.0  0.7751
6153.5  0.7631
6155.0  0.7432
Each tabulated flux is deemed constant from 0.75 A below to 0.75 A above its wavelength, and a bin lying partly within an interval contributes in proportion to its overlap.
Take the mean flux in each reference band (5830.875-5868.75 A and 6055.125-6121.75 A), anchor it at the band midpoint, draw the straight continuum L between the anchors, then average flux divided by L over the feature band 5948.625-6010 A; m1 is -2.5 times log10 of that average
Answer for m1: 0.197 mag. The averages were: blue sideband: 0.724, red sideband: 0.819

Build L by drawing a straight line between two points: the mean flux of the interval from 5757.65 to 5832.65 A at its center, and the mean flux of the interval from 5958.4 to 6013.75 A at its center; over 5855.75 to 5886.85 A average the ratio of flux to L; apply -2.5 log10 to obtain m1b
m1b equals 0.31 mag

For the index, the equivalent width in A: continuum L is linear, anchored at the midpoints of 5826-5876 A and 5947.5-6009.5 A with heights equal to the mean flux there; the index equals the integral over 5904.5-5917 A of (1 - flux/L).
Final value 3.2 A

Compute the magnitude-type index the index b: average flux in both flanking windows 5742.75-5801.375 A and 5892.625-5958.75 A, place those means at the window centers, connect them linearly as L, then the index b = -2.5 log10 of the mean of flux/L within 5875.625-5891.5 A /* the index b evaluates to 0.39 mag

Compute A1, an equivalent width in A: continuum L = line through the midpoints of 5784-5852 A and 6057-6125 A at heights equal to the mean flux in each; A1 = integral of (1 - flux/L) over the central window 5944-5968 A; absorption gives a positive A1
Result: 6.2 A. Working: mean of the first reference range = 0.827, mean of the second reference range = 0.817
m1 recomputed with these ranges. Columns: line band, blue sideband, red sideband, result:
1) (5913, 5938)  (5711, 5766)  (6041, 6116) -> 0.43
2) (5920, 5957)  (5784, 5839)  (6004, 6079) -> 0.34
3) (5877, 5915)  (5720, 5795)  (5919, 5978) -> 0.49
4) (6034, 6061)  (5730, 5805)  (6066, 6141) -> 0.05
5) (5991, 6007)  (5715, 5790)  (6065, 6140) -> 0.17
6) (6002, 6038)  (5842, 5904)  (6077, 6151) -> 0.00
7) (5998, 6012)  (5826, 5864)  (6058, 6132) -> 0.14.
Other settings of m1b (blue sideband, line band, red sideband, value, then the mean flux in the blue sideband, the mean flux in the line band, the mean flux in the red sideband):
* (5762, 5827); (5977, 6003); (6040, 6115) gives 0.209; 0.821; 0.679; 0.823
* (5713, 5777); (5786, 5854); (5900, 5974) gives -0.155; 0.804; 0.822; 0.567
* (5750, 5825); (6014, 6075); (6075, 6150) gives 0.079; 0.831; 0.781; 0.843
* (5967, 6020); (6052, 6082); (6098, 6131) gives -0.050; 0.677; 0.802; 0.825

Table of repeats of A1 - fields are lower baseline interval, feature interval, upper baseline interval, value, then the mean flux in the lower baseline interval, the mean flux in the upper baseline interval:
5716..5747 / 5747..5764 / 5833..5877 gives -1.5 A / 0.798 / 0.695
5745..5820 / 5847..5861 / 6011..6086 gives 2.6 A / 0.839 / 0.782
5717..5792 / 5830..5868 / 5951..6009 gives 0.7 A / 0.808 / 0.648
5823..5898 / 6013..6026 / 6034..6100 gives 0.7 A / 0.613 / 0.815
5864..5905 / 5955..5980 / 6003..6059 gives 0.6 A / 0.454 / 0.757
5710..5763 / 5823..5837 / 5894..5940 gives -2.8 A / 0.811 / 0.5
